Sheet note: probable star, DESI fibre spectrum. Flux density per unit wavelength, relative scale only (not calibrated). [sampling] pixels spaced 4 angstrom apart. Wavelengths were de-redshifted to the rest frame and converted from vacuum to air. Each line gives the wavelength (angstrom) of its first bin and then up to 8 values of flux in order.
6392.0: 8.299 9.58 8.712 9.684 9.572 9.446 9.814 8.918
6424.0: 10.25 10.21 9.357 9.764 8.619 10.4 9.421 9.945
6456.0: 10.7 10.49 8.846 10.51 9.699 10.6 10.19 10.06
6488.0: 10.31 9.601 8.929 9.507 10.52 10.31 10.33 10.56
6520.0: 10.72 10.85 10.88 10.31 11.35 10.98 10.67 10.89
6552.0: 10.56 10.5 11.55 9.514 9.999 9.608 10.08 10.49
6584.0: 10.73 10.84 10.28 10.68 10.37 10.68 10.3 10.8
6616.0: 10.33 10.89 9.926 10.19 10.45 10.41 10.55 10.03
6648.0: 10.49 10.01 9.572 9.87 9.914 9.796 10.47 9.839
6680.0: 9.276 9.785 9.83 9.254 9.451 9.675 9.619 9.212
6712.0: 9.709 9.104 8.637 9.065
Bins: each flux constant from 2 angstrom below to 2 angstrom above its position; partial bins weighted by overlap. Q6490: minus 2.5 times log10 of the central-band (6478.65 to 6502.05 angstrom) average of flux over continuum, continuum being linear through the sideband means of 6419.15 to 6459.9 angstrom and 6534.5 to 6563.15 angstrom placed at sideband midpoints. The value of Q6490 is 0.06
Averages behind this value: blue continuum 9.82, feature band 9.76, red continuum 10.9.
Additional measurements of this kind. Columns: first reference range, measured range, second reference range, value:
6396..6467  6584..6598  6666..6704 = -0.10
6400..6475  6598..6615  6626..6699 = -0.07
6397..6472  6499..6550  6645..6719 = -0.10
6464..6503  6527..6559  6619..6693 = -0.09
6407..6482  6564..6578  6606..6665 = 0.03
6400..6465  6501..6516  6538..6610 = -0.02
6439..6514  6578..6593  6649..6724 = -0.09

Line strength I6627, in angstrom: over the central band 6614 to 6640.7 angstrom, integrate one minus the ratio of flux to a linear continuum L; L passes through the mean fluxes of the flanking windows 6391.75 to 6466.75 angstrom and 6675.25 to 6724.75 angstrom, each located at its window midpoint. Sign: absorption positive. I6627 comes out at -2.6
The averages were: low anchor 9.62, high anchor 9.42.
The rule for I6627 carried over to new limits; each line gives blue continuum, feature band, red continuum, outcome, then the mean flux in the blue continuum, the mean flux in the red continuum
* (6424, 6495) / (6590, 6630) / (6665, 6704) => -2.72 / 9.92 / 9.71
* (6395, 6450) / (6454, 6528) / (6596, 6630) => -2.21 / 9.55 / 10.5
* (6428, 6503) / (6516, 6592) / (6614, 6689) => -4.67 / 9.85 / 10.1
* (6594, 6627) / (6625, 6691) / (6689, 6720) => -0.54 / 10.5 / 9.39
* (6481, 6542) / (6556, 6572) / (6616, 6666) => 0.01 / 10.3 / 10.2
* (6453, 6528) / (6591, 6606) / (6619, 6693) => -0.66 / 10.2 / 10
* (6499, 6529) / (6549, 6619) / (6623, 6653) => -0.54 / 10.5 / 10.3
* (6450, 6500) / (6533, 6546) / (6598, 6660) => -1.07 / 9.97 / 10.3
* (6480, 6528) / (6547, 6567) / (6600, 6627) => -0.46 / 10.2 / 10.5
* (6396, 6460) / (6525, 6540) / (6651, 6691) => -1.74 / 9.68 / 9.82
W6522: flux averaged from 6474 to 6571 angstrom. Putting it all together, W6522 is 10.4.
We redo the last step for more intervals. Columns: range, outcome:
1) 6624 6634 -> 10.2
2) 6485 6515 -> 9.95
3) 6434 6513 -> 9.93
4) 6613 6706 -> 9.99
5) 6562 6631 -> 10.3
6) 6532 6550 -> 10.9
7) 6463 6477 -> 9.94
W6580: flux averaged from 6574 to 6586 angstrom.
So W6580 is 10.4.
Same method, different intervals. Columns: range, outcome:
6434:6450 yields 9.55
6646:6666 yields 9.97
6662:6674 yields 10.1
